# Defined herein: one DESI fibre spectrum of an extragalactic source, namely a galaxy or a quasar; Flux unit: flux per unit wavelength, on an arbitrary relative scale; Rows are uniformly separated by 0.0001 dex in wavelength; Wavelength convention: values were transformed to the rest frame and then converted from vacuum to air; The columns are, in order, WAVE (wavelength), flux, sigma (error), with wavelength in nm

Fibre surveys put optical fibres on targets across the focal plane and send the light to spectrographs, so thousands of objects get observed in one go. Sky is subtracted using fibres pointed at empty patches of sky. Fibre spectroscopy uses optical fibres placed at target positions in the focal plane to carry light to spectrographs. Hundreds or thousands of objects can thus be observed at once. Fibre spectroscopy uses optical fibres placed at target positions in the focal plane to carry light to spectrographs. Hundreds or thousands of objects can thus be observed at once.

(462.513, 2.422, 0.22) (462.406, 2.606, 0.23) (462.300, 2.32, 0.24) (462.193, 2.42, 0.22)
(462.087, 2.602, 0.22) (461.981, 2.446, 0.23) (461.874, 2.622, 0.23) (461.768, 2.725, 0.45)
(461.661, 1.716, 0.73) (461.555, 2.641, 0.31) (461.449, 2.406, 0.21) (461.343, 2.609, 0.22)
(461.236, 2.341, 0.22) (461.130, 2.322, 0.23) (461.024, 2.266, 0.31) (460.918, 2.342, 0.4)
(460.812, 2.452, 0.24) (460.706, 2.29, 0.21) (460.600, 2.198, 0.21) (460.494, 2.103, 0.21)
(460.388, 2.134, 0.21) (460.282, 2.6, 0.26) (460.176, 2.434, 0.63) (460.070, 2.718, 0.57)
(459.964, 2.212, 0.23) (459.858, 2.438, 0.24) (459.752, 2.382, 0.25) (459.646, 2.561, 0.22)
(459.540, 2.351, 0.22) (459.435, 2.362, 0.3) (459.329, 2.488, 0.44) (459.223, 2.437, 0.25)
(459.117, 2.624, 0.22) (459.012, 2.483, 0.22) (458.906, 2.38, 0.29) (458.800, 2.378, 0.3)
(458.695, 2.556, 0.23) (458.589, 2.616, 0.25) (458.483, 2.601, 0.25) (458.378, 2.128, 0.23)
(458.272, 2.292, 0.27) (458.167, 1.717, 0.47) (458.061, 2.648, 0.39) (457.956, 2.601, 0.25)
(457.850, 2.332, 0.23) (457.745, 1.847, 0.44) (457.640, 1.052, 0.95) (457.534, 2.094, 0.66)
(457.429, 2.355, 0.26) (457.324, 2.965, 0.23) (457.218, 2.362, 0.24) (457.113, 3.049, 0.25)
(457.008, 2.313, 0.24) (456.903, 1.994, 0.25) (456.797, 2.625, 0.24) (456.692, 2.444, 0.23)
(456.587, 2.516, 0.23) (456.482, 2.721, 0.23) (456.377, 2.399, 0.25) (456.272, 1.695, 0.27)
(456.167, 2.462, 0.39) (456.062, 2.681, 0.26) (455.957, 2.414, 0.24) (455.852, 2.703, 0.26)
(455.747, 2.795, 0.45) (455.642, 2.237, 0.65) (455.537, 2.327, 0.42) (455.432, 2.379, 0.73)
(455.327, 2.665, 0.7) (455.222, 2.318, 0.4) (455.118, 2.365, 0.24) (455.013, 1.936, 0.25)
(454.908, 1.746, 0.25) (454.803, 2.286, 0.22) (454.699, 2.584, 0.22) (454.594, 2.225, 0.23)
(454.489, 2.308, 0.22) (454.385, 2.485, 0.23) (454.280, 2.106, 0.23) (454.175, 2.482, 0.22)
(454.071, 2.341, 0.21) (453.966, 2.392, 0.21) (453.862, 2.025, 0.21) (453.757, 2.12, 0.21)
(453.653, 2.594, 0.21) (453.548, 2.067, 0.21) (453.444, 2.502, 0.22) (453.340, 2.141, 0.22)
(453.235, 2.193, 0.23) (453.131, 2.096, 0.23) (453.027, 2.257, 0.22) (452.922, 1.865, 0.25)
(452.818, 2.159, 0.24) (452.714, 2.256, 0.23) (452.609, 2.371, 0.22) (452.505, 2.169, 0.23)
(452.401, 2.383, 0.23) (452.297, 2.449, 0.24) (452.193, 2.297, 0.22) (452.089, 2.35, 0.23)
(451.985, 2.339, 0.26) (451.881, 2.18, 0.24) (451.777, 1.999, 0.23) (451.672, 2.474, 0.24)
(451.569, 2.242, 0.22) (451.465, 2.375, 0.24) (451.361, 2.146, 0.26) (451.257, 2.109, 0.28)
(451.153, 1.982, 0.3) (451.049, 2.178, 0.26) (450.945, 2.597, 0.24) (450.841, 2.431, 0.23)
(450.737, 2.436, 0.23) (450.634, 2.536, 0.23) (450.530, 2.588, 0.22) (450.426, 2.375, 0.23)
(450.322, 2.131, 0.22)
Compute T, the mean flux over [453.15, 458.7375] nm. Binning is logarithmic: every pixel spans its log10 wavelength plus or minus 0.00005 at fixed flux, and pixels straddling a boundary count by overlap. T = 2.33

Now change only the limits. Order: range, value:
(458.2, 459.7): 2.44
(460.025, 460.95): 2.36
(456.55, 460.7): 2.37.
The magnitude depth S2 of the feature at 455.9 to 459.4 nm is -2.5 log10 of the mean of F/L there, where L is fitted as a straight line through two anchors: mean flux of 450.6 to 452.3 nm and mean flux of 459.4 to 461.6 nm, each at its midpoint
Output -0.01 mag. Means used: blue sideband 2.29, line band 2.37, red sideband 2.39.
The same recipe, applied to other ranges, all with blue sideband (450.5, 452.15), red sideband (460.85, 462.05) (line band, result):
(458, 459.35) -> -0.01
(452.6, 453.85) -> 0.06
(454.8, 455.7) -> 0.04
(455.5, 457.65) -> -0.03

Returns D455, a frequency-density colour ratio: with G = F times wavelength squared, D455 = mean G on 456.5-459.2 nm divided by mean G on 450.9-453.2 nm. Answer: 1.08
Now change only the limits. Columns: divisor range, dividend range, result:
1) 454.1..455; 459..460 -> 1.10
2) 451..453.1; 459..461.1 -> 1.11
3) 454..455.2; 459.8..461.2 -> 1.06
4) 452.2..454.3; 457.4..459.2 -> 1.03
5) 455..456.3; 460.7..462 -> 1.02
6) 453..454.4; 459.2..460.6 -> 1.08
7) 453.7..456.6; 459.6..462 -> 1.04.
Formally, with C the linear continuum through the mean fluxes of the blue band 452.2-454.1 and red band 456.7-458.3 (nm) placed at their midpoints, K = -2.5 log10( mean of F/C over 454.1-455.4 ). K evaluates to -0.02 mag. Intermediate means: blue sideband 2.24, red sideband 2.29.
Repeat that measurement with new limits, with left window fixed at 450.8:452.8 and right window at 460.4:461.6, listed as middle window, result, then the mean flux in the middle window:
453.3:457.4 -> -0.03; 2.38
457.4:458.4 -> 0.11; 2.1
